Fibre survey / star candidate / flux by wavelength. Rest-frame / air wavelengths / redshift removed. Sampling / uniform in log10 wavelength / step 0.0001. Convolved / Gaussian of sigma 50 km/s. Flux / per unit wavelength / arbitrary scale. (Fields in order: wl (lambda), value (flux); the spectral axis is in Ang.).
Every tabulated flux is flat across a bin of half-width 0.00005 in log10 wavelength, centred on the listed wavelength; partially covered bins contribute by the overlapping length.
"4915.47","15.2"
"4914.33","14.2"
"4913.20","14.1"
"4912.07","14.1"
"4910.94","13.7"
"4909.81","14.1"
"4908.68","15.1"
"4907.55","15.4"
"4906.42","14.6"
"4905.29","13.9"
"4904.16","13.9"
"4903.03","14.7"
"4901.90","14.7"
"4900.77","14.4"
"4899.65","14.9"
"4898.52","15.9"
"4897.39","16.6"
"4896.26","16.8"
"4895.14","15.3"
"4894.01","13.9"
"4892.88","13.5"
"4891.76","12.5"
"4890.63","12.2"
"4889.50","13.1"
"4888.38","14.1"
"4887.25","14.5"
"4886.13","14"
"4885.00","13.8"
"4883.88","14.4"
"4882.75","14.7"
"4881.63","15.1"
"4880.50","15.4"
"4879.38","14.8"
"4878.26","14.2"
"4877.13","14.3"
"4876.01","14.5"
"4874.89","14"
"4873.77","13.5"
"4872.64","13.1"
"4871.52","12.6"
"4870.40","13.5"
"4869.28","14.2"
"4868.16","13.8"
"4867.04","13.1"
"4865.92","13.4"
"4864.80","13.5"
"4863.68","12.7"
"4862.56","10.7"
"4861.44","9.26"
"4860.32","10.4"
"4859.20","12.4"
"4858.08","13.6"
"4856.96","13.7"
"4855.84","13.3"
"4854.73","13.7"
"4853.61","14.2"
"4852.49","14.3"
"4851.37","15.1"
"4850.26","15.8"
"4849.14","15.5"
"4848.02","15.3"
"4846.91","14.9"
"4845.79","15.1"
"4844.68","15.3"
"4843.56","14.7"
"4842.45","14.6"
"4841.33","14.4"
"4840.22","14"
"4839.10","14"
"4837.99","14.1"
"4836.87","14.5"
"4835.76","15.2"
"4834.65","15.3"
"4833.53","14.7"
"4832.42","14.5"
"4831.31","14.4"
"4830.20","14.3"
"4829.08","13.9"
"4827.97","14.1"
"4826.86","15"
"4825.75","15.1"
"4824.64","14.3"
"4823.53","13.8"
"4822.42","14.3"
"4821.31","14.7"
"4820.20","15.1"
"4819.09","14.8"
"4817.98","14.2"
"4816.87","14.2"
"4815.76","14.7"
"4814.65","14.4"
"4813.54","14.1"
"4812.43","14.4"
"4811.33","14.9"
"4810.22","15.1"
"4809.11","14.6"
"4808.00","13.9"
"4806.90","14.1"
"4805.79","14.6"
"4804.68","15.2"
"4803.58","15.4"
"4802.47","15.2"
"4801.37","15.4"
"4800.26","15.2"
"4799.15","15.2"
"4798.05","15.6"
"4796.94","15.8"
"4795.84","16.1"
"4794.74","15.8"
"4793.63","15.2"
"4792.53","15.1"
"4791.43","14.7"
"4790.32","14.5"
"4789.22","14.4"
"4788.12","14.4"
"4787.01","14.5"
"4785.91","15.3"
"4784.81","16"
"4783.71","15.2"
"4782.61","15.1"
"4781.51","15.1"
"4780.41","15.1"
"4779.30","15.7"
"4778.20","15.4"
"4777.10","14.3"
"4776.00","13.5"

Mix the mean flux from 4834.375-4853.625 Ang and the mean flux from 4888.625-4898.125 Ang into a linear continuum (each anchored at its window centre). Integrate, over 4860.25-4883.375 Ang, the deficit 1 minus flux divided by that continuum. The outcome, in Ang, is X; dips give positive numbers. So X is 1.7 Ang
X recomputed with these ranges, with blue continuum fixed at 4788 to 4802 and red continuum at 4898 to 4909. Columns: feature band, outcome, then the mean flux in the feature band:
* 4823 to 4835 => 0.5 Ang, 14.5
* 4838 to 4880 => 3.3 Ang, 13.8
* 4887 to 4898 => 0.4 Ang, 14.2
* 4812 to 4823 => 0.5 Ang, 14.5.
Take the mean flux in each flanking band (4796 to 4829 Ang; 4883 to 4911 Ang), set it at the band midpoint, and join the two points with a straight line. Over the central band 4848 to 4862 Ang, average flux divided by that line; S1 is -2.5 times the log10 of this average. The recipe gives 0.08 mag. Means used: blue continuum 14.7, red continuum 14.4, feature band 13.5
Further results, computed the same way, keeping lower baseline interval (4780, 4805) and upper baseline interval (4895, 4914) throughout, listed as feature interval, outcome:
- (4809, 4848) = 0.04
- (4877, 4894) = 0.06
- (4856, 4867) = 0.22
